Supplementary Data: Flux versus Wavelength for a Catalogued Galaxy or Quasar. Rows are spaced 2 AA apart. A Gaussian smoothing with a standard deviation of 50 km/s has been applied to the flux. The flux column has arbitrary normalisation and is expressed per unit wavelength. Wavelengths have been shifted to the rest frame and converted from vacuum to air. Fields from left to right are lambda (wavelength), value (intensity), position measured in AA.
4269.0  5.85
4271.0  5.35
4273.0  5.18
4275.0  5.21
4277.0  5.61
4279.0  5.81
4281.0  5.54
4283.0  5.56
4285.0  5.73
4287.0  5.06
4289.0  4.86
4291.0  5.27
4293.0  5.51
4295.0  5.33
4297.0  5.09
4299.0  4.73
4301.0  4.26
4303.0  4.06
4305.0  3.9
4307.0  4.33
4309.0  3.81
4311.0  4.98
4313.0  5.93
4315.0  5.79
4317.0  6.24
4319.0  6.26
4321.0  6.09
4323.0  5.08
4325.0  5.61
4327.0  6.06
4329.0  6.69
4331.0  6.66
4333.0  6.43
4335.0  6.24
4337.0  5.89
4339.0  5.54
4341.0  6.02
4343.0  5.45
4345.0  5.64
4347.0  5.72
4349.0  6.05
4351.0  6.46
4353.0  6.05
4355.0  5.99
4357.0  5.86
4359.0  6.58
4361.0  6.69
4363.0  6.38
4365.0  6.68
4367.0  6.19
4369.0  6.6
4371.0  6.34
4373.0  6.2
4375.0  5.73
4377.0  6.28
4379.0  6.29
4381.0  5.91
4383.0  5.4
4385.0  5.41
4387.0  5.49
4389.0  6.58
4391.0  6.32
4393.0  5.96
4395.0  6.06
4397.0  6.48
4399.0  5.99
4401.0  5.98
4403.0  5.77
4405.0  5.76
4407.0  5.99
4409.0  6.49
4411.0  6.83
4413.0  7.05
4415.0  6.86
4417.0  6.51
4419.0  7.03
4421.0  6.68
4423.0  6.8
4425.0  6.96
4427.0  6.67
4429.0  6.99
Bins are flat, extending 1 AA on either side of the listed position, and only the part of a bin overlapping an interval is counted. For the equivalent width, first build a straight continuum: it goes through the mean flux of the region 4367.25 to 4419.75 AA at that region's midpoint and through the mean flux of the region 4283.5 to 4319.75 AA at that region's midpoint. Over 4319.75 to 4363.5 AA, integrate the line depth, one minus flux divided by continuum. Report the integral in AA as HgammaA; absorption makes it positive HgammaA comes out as -3.9 AA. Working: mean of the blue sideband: 5.06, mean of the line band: 6.05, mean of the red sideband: 6.2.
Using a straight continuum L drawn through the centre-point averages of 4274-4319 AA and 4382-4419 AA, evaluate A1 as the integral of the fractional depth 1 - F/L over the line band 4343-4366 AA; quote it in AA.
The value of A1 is -1.7 AA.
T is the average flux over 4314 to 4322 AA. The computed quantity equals 6.09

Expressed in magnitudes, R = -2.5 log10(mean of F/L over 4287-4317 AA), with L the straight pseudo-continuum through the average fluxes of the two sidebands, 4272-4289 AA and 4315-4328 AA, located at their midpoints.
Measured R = 0.16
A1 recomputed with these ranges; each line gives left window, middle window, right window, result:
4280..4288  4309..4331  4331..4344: 0.0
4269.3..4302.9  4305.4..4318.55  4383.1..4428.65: 0.8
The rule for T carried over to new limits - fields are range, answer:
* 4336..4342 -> 5.82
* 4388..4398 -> 6.28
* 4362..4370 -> 6.46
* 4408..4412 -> 6.66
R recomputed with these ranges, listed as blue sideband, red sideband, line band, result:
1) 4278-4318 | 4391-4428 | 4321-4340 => -0.103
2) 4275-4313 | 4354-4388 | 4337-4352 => -0.020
